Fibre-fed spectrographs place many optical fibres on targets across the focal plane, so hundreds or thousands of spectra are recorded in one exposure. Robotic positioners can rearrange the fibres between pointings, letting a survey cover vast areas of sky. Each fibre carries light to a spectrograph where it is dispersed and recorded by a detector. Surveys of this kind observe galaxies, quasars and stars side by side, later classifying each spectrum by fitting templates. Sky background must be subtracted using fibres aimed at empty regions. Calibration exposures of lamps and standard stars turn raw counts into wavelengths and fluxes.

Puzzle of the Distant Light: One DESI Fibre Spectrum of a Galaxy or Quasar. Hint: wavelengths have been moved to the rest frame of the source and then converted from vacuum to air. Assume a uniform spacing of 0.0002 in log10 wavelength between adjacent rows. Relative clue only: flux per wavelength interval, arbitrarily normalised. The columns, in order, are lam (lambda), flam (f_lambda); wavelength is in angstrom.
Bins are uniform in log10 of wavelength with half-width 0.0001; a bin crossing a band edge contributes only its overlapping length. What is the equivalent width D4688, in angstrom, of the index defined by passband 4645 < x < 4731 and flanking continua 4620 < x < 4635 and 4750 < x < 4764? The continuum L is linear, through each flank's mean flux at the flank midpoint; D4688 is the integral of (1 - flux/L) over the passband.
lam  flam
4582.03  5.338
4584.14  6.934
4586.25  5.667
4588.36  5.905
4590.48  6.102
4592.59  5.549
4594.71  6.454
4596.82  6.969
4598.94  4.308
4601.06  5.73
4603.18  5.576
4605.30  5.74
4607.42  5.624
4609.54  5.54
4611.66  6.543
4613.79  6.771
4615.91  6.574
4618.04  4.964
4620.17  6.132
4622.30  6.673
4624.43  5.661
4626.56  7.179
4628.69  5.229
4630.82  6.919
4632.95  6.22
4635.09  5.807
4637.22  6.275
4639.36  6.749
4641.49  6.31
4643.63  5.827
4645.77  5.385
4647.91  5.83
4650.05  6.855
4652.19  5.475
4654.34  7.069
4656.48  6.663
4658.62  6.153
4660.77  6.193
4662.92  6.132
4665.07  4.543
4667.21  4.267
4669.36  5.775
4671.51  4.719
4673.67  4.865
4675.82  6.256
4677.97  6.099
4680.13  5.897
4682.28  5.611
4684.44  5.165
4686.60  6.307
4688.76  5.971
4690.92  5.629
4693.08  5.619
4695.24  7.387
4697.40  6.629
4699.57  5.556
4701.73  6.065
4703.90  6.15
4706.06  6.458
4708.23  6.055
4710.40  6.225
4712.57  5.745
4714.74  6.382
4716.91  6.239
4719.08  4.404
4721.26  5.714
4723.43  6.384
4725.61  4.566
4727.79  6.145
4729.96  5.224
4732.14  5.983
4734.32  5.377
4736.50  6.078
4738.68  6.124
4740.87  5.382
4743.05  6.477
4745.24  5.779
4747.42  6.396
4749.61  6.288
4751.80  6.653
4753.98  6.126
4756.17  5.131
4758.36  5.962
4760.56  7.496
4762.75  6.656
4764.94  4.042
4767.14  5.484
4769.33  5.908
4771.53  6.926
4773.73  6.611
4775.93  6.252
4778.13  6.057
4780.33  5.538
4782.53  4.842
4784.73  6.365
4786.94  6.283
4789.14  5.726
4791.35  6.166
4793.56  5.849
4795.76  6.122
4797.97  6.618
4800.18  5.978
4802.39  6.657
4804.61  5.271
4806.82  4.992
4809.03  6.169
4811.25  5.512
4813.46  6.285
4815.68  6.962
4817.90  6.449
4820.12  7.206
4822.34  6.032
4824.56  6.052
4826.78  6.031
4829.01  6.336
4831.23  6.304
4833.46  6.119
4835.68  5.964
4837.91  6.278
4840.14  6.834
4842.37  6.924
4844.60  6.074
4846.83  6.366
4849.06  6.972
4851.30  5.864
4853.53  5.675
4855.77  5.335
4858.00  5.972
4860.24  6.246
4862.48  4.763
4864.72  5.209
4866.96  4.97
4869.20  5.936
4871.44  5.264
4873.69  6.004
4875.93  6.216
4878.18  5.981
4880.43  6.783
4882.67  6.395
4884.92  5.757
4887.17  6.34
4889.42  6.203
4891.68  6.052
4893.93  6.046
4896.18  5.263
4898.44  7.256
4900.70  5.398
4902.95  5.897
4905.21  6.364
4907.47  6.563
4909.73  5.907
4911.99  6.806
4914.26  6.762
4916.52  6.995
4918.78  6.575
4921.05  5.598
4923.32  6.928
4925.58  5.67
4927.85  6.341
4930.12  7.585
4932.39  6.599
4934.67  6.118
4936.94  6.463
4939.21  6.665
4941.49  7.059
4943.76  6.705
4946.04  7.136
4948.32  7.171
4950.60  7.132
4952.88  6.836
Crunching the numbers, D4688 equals 6.0 angstrom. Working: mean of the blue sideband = 6.26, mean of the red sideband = 6.31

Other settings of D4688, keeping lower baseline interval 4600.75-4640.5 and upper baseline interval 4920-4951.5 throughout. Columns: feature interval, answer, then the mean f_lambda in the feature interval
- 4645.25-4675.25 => 2.2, 5.72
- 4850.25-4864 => 1.9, 5.63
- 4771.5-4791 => 1.1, 6.02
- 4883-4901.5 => 1.4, 6.06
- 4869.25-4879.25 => 1.0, 5.87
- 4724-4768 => 3.1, 5.88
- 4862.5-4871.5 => 1.7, 5.29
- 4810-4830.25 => 0.4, 6.32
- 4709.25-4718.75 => 0.4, 6.01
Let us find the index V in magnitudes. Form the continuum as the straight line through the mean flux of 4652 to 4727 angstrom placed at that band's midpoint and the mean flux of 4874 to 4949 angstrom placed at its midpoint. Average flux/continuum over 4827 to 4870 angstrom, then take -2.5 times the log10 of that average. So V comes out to 0.04 mag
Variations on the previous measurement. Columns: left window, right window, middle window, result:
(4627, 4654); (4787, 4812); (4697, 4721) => 0.01 mag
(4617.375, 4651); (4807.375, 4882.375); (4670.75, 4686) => 0.11 mag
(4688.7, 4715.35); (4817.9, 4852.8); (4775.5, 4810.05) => 0.06 mag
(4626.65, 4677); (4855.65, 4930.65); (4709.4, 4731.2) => 0.05 mag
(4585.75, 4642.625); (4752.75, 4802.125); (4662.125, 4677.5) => 0.15 mag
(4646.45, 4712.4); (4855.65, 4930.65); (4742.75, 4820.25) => -0.01 mag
